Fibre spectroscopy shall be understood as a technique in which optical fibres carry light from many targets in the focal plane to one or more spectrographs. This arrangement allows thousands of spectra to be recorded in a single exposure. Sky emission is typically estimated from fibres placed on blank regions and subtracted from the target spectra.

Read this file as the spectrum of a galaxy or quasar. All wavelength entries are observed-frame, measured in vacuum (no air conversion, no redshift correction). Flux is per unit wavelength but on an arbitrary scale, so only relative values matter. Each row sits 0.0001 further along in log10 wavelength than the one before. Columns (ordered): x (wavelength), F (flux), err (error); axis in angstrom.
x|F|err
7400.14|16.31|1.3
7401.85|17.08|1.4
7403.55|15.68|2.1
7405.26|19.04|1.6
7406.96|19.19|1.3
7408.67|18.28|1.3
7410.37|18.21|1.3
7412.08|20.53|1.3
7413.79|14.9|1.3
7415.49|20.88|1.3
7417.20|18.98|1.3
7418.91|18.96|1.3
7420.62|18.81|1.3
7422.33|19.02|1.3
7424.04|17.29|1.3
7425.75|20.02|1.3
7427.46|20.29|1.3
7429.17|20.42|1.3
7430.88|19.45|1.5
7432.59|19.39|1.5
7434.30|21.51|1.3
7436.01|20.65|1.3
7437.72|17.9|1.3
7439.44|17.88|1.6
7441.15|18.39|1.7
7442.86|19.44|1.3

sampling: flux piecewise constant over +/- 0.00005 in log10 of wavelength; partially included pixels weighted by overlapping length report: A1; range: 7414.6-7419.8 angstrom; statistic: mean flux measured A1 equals 19.6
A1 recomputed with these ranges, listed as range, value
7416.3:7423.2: 18.9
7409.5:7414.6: 17.9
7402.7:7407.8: 18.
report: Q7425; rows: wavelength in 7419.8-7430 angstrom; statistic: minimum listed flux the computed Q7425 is 17.29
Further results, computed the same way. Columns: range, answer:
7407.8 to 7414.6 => 14.9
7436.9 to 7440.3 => 17.88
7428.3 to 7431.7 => 19.45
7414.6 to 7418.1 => 18.98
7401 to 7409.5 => 15.68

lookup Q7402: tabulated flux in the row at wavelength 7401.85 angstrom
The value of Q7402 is 17.08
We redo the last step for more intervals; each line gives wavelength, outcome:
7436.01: 20.65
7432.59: 19.39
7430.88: 19.45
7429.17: 20.42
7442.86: 19.44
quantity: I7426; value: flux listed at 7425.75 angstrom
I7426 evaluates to 20.02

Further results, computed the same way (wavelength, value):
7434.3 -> 21.51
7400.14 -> 16.31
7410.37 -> 18.21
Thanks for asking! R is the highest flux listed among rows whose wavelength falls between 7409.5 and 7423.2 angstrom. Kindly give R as 20.88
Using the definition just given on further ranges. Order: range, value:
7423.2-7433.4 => 20.42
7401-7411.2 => 19.19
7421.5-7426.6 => 20.02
